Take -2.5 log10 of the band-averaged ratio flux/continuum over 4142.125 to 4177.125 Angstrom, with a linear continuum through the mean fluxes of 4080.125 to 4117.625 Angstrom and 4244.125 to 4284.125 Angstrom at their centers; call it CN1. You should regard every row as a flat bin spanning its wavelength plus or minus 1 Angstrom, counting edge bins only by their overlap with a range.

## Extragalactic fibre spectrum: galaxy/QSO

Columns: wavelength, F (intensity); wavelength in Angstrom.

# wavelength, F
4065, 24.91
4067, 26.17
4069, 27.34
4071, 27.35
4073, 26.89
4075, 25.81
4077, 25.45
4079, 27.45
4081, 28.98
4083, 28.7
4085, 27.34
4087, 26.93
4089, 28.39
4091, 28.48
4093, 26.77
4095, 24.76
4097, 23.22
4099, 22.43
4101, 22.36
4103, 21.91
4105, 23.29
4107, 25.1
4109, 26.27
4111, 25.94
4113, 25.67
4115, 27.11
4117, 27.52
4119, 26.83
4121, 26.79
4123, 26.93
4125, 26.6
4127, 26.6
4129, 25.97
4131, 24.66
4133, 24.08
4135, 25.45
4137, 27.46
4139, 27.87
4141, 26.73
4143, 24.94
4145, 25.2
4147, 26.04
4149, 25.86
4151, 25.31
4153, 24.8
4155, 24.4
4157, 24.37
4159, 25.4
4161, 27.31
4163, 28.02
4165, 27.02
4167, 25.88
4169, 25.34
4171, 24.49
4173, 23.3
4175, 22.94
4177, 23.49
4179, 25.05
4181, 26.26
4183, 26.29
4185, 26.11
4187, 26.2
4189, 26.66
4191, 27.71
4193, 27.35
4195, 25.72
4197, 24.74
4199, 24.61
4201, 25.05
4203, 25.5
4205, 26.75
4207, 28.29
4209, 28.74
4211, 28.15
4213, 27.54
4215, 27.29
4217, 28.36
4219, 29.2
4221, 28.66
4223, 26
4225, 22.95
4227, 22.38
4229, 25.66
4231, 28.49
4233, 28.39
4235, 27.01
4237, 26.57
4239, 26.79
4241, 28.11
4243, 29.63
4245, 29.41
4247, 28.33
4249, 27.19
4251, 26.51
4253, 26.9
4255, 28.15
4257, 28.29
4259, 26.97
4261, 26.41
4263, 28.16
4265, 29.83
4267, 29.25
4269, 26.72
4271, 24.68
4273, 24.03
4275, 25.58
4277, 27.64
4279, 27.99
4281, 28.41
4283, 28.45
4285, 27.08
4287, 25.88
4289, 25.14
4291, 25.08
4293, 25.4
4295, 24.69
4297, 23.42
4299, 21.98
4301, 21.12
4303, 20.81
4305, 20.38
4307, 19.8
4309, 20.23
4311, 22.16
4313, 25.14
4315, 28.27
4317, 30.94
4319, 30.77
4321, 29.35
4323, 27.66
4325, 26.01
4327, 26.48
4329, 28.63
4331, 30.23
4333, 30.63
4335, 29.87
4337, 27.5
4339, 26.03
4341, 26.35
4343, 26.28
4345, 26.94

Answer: 0.05 mag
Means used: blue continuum 25.8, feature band 25.3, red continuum 27.4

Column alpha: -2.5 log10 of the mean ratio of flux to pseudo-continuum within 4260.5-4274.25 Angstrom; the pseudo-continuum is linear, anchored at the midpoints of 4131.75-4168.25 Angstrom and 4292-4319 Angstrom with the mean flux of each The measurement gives -0.12 mag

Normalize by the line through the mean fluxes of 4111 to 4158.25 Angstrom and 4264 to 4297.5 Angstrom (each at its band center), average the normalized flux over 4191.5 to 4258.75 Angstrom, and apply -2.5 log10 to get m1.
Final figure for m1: -0.03 mag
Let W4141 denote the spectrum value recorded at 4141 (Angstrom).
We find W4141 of 26.73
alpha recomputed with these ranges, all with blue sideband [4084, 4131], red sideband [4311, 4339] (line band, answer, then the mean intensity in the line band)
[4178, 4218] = 0.01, 26.6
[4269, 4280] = 0.07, 26.1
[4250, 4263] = 0.01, 27.3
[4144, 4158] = 0.05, 25.1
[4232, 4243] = -0.01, 27.6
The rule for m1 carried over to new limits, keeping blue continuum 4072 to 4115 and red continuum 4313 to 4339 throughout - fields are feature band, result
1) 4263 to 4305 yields 0.10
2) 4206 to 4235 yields 0.01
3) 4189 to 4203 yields 0.05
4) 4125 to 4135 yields 0.03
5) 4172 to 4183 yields 0.10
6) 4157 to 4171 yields 0.02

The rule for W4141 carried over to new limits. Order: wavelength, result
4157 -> 24.37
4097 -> 23.22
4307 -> 19.8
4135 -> 25.45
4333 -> 30.63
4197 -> 24.74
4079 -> 27.45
